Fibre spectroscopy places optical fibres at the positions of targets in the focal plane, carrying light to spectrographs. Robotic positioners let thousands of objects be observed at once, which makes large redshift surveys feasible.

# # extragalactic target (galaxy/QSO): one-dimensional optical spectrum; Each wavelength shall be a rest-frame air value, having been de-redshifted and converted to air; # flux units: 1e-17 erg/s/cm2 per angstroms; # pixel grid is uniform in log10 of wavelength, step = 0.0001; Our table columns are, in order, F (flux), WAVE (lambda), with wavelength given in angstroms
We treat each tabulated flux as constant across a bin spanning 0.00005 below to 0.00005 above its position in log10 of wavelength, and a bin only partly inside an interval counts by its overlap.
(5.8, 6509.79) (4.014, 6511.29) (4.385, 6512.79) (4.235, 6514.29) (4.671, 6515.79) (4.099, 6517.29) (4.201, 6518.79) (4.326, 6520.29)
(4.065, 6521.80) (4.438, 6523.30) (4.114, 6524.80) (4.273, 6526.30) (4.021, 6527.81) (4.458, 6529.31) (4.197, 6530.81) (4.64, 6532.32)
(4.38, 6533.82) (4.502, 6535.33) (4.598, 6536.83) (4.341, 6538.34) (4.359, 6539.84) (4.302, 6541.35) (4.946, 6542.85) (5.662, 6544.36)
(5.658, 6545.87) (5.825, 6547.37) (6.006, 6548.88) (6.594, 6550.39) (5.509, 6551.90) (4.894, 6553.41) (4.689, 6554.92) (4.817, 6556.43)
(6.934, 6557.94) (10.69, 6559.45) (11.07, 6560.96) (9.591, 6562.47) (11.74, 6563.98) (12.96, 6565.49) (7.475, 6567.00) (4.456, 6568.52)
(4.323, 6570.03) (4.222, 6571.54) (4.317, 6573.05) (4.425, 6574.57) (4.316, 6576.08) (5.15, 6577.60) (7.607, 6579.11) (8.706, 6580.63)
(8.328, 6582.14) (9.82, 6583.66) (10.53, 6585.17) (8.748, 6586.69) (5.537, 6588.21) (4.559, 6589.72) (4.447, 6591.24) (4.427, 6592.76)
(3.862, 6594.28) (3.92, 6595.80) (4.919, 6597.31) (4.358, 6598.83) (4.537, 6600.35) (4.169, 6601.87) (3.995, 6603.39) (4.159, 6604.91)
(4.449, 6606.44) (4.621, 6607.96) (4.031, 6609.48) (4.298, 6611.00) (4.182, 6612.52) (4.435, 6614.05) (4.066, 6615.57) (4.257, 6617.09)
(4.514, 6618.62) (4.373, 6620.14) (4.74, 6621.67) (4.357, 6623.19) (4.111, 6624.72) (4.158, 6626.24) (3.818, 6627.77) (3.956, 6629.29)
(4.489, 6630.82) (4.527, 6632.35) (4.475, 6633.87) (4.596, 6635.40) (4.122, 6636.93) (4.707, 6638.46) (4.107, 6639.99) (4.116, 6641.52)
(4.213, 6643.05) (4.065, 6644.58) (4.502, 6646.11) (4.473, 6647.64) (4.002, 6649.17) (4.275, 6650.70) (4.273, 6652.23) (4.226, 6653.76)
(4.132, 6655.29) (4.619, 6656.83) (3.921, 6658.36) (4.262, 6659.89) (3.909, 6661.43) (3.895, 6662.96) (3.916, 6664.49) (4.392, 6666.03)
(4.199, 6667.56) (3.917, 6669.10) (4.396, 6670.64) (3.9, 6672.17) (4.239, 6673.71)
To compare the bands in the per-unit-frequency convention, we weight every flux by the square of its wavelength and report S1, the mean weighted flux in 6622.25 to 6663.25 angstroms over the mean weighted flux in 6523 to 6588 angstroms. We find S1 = 0.7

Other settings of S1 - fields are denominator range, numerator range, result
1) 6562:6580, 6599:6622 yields 0.65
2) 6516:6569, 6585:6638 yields 0.81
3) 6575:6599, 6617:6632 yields 0.70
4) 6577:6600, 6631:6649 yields 0.70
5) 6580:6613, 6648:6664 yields 0.77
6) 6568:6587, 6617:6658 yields 0.67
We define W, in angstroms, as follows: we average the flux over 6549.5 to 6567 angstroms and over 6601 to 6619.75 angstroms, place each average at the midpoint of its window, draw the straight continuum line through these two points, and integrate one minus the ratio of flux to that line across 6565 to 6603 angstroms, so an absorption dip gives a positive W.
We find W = 1.67 angstroms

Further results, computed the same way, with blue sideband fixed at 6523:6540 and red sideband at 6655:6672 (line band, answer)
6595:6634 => -0.8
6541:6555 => -3.7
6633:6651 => -0.6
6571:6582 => -3.7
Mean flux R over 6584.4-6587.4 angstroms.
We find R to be 9.66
